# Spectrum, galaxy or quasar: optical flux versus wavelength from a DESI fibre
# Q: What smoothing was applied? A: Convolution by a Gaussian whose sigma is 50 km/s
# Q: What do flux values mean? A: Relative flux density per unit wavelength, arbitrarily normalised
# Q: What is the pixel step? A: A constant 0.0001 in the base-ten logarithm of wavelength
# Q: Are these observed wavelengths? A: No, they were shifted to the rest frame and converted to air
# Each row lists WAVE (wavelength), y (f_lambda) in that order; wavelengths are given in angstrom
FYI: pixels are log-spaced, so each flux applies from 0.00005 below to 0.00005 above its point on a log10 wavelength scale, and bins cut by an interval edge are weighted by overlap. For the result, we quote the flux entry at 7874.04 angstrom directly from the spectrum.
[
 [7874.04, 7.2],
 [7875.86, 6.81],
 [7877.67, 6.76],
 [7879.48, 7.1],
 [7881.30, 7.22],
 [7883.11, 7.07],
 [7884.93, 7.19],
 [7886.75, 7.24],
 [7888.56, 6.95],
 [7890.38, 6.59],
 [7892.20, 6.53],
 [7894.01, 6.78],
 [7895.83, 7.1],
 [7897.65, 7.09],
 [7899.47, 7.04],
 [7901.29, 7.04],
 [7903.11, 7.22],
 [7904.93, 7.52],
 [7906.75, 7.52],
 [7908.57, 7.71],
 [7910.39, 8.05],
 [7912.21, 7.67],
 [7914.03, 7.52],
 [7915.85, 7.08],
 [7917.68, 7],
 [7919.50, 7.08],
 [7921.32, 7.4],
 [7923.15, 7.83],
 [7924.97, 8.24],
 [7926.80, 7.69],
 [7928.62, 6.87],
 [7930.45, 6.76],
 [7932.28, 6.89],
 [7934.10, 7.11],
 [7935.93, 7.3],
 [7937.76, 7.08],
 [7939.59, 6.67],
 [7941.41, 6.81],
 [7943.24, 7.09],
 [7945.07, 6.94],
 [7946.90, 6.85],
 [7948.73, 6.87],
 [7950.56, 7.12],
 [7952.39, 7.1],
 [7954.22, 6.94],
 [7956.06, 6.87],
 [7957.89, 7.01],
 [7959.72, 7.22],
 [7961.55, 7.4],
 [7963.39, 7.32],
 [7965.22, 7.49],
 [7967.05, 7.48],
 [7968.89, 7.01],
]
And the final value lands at 7.2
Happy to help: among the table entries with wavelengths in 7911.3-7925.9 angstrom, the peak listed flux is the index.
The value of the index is 8.24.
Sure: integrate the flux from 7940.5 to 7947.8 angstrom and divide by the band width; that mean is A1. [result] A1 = 6.92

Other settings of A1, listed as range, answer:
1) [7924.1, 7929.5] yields 7.6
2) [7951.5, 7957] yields 6.96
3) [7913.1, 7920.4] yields 7.17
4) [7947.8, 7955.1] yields 7.01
